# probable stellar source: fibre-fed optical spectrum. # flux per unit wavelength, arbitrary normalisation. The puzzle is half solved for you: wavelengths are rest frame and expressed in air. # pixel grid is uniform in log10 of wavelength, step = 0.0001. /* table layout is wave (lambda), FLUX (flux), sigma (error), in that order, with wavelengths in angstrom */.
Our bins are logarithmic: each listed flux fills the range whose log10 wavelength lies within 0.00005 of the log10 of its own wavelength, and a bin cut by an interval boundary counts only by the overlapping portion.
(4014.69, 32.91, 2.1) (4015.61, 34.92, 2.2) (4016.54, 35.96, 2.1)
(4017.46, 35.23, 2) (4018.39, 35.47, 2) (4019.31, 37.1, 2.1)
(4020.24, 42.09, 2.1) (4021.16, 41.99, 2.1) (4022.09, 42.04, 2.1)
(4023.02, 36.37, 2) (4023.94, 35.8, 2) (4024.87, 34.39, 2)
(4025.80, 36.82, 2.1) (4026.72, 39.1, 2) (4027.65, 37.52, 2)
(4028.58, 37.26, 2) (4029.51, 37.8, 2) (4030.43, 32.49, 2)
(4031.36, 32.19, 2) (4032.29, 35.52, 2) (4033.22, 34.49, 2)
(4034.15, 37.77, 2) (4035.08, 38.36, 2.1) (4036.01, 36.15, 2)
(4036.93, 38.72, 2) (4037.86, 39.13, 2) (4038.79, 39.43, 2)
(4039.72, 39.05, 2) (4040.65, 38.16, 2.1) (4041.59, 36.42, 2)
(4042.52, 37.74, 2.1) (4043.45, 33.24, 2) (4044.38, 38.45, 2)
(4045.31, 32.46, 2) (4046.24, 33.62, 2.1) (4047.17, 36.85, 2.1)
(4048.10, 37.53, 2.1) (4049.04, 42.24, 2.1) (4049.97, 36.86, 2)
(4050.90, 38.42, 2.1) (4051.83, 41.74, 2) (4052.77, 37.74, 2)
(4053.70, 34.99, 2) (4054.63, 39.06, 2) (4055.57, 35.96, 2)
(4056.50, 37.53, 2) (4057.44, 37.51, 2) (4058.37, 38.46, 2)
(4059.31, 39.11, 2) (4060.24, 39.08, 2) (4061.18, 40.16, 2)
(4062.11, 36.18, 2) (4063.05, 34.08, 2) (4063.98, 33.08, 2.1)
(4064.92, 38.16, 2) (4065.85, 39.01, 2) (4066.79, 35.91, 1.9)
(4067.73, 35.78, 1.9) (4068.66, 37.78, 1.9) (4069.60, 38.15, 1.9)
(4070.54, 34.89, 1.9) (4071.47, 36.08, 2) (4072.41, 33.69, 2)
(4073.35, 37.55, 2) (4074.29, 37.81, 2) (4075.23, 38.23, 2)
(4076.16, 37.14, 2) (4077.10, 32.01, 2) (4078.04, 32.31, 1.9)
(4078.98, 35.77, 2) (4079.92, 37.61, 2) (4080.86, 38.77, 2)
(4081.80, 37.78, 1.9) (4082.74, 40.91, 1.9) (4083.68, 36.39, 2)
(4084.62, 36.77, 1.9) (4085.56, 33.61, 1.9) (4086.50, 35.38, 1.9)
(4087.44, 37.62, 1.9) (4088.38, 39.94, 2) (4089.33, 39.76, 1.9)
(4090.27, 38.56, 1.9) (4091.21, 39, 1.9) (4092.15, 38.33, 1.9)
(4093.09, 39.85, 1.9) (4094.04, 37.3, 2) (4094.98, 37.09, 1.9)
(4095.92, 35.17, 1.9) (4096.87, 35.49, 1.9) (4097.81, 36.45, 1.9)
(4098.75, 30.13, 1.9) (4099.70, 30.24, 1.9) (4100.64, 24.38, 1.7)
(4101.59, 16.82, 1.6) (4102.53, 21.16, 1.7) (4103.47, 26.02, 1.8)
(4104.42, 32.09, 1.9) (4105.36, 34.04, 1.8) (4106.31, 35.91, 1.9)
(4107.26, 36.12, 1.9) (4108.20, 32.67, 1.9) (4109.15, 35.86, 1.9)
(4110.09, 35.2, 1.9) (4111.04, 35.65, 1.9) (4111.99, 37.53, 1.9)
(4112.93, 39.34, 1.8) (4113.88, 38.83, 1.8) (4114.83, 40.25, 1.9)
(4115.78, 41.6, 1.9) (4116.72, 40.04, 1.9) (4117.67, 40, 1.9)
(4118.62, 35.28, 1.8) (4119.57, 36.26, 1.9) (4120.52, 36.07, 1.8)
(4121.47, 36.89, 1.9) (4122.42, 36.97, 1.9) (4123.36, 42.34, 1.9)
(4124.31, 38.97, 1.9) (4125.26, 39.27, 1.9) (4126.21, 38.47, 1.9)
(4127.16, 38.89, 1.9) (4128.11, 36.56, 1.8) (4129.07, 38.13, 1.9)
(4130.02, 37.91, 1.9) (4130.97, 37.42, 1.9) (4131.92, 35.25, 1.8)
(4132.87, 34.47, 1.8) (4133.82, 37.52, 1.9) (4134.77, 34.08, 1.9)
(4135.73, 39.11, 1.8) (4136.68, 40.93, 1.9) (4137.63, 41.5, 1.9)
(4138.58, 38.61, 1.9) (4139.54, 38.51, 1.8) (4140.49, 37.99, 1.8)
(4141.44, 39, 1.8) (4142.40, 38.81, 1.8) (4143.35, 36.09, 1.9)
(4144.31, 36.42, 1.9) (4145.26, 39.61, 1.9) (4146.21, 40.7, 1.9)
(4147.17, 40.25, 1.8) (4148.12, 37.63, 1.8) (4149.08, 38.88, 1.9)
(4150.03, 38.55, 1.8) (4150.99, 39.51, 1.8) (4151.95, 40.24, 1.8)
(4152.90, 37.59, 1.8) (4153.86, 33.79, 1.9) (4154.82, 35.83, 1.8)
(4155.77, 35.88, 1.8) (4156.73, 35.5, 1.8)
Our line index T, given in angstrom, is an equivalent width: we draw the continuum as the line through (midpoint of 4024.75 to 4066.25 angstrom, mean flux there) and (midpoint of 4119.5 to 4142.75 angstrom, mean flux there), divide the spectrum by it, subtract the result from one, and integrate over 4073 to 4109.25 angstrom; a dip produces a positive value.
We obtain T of 2.7 angstrom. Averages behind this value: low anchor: 37.1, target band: 34.8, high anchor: 38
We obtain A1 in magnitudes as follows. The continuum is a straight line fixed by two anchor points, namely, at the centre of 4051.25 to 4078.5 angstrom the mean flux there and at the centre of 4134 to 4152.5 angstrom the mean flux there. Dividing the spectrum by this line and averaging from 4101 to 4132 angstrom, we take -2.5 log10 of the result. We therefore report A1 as 0.07 mag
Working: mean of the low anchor 36.9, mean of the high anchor 38.7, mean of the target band 35.8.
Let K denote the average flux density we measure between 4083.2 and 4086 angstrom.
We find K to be 35.6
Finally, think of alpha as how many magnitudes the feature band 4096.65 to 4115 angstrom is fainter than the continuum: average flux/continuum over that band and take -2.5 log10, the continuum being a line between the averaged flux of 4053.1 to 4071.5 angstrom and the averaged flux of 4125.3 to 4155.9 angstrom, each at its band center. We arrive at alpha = 0.16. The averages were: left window 37.1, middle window 32.6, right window 38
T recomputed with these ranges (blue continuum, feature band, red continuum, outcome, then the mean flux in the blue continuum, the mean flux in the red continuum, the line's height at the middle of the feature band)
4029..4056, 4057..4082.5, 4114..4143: 0.41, 37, 38.2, 37.4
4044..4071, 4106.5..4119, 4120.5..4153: 0.15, 37.3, 38.3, 38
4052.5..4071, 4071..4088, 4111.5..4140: 0.45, 37.1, 38.2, 37.4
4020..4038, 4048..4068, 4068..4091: -0.36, 37.2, 36.9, 37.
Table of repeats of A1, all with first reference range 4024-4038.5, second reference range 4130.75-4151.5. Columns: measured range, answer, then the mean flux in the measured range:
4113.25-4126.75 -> -0.02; 38.7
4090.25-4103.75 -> 0.16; 32.3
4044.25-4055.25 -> -0.02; 37.4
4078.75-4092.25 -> -0.01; 37.8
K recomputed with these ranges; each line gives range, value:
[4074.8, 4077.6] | 35.8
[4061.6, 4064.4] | 34.6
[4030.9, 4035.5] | 35.6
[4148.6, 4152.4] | 39.2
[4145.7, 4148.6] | 39.6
